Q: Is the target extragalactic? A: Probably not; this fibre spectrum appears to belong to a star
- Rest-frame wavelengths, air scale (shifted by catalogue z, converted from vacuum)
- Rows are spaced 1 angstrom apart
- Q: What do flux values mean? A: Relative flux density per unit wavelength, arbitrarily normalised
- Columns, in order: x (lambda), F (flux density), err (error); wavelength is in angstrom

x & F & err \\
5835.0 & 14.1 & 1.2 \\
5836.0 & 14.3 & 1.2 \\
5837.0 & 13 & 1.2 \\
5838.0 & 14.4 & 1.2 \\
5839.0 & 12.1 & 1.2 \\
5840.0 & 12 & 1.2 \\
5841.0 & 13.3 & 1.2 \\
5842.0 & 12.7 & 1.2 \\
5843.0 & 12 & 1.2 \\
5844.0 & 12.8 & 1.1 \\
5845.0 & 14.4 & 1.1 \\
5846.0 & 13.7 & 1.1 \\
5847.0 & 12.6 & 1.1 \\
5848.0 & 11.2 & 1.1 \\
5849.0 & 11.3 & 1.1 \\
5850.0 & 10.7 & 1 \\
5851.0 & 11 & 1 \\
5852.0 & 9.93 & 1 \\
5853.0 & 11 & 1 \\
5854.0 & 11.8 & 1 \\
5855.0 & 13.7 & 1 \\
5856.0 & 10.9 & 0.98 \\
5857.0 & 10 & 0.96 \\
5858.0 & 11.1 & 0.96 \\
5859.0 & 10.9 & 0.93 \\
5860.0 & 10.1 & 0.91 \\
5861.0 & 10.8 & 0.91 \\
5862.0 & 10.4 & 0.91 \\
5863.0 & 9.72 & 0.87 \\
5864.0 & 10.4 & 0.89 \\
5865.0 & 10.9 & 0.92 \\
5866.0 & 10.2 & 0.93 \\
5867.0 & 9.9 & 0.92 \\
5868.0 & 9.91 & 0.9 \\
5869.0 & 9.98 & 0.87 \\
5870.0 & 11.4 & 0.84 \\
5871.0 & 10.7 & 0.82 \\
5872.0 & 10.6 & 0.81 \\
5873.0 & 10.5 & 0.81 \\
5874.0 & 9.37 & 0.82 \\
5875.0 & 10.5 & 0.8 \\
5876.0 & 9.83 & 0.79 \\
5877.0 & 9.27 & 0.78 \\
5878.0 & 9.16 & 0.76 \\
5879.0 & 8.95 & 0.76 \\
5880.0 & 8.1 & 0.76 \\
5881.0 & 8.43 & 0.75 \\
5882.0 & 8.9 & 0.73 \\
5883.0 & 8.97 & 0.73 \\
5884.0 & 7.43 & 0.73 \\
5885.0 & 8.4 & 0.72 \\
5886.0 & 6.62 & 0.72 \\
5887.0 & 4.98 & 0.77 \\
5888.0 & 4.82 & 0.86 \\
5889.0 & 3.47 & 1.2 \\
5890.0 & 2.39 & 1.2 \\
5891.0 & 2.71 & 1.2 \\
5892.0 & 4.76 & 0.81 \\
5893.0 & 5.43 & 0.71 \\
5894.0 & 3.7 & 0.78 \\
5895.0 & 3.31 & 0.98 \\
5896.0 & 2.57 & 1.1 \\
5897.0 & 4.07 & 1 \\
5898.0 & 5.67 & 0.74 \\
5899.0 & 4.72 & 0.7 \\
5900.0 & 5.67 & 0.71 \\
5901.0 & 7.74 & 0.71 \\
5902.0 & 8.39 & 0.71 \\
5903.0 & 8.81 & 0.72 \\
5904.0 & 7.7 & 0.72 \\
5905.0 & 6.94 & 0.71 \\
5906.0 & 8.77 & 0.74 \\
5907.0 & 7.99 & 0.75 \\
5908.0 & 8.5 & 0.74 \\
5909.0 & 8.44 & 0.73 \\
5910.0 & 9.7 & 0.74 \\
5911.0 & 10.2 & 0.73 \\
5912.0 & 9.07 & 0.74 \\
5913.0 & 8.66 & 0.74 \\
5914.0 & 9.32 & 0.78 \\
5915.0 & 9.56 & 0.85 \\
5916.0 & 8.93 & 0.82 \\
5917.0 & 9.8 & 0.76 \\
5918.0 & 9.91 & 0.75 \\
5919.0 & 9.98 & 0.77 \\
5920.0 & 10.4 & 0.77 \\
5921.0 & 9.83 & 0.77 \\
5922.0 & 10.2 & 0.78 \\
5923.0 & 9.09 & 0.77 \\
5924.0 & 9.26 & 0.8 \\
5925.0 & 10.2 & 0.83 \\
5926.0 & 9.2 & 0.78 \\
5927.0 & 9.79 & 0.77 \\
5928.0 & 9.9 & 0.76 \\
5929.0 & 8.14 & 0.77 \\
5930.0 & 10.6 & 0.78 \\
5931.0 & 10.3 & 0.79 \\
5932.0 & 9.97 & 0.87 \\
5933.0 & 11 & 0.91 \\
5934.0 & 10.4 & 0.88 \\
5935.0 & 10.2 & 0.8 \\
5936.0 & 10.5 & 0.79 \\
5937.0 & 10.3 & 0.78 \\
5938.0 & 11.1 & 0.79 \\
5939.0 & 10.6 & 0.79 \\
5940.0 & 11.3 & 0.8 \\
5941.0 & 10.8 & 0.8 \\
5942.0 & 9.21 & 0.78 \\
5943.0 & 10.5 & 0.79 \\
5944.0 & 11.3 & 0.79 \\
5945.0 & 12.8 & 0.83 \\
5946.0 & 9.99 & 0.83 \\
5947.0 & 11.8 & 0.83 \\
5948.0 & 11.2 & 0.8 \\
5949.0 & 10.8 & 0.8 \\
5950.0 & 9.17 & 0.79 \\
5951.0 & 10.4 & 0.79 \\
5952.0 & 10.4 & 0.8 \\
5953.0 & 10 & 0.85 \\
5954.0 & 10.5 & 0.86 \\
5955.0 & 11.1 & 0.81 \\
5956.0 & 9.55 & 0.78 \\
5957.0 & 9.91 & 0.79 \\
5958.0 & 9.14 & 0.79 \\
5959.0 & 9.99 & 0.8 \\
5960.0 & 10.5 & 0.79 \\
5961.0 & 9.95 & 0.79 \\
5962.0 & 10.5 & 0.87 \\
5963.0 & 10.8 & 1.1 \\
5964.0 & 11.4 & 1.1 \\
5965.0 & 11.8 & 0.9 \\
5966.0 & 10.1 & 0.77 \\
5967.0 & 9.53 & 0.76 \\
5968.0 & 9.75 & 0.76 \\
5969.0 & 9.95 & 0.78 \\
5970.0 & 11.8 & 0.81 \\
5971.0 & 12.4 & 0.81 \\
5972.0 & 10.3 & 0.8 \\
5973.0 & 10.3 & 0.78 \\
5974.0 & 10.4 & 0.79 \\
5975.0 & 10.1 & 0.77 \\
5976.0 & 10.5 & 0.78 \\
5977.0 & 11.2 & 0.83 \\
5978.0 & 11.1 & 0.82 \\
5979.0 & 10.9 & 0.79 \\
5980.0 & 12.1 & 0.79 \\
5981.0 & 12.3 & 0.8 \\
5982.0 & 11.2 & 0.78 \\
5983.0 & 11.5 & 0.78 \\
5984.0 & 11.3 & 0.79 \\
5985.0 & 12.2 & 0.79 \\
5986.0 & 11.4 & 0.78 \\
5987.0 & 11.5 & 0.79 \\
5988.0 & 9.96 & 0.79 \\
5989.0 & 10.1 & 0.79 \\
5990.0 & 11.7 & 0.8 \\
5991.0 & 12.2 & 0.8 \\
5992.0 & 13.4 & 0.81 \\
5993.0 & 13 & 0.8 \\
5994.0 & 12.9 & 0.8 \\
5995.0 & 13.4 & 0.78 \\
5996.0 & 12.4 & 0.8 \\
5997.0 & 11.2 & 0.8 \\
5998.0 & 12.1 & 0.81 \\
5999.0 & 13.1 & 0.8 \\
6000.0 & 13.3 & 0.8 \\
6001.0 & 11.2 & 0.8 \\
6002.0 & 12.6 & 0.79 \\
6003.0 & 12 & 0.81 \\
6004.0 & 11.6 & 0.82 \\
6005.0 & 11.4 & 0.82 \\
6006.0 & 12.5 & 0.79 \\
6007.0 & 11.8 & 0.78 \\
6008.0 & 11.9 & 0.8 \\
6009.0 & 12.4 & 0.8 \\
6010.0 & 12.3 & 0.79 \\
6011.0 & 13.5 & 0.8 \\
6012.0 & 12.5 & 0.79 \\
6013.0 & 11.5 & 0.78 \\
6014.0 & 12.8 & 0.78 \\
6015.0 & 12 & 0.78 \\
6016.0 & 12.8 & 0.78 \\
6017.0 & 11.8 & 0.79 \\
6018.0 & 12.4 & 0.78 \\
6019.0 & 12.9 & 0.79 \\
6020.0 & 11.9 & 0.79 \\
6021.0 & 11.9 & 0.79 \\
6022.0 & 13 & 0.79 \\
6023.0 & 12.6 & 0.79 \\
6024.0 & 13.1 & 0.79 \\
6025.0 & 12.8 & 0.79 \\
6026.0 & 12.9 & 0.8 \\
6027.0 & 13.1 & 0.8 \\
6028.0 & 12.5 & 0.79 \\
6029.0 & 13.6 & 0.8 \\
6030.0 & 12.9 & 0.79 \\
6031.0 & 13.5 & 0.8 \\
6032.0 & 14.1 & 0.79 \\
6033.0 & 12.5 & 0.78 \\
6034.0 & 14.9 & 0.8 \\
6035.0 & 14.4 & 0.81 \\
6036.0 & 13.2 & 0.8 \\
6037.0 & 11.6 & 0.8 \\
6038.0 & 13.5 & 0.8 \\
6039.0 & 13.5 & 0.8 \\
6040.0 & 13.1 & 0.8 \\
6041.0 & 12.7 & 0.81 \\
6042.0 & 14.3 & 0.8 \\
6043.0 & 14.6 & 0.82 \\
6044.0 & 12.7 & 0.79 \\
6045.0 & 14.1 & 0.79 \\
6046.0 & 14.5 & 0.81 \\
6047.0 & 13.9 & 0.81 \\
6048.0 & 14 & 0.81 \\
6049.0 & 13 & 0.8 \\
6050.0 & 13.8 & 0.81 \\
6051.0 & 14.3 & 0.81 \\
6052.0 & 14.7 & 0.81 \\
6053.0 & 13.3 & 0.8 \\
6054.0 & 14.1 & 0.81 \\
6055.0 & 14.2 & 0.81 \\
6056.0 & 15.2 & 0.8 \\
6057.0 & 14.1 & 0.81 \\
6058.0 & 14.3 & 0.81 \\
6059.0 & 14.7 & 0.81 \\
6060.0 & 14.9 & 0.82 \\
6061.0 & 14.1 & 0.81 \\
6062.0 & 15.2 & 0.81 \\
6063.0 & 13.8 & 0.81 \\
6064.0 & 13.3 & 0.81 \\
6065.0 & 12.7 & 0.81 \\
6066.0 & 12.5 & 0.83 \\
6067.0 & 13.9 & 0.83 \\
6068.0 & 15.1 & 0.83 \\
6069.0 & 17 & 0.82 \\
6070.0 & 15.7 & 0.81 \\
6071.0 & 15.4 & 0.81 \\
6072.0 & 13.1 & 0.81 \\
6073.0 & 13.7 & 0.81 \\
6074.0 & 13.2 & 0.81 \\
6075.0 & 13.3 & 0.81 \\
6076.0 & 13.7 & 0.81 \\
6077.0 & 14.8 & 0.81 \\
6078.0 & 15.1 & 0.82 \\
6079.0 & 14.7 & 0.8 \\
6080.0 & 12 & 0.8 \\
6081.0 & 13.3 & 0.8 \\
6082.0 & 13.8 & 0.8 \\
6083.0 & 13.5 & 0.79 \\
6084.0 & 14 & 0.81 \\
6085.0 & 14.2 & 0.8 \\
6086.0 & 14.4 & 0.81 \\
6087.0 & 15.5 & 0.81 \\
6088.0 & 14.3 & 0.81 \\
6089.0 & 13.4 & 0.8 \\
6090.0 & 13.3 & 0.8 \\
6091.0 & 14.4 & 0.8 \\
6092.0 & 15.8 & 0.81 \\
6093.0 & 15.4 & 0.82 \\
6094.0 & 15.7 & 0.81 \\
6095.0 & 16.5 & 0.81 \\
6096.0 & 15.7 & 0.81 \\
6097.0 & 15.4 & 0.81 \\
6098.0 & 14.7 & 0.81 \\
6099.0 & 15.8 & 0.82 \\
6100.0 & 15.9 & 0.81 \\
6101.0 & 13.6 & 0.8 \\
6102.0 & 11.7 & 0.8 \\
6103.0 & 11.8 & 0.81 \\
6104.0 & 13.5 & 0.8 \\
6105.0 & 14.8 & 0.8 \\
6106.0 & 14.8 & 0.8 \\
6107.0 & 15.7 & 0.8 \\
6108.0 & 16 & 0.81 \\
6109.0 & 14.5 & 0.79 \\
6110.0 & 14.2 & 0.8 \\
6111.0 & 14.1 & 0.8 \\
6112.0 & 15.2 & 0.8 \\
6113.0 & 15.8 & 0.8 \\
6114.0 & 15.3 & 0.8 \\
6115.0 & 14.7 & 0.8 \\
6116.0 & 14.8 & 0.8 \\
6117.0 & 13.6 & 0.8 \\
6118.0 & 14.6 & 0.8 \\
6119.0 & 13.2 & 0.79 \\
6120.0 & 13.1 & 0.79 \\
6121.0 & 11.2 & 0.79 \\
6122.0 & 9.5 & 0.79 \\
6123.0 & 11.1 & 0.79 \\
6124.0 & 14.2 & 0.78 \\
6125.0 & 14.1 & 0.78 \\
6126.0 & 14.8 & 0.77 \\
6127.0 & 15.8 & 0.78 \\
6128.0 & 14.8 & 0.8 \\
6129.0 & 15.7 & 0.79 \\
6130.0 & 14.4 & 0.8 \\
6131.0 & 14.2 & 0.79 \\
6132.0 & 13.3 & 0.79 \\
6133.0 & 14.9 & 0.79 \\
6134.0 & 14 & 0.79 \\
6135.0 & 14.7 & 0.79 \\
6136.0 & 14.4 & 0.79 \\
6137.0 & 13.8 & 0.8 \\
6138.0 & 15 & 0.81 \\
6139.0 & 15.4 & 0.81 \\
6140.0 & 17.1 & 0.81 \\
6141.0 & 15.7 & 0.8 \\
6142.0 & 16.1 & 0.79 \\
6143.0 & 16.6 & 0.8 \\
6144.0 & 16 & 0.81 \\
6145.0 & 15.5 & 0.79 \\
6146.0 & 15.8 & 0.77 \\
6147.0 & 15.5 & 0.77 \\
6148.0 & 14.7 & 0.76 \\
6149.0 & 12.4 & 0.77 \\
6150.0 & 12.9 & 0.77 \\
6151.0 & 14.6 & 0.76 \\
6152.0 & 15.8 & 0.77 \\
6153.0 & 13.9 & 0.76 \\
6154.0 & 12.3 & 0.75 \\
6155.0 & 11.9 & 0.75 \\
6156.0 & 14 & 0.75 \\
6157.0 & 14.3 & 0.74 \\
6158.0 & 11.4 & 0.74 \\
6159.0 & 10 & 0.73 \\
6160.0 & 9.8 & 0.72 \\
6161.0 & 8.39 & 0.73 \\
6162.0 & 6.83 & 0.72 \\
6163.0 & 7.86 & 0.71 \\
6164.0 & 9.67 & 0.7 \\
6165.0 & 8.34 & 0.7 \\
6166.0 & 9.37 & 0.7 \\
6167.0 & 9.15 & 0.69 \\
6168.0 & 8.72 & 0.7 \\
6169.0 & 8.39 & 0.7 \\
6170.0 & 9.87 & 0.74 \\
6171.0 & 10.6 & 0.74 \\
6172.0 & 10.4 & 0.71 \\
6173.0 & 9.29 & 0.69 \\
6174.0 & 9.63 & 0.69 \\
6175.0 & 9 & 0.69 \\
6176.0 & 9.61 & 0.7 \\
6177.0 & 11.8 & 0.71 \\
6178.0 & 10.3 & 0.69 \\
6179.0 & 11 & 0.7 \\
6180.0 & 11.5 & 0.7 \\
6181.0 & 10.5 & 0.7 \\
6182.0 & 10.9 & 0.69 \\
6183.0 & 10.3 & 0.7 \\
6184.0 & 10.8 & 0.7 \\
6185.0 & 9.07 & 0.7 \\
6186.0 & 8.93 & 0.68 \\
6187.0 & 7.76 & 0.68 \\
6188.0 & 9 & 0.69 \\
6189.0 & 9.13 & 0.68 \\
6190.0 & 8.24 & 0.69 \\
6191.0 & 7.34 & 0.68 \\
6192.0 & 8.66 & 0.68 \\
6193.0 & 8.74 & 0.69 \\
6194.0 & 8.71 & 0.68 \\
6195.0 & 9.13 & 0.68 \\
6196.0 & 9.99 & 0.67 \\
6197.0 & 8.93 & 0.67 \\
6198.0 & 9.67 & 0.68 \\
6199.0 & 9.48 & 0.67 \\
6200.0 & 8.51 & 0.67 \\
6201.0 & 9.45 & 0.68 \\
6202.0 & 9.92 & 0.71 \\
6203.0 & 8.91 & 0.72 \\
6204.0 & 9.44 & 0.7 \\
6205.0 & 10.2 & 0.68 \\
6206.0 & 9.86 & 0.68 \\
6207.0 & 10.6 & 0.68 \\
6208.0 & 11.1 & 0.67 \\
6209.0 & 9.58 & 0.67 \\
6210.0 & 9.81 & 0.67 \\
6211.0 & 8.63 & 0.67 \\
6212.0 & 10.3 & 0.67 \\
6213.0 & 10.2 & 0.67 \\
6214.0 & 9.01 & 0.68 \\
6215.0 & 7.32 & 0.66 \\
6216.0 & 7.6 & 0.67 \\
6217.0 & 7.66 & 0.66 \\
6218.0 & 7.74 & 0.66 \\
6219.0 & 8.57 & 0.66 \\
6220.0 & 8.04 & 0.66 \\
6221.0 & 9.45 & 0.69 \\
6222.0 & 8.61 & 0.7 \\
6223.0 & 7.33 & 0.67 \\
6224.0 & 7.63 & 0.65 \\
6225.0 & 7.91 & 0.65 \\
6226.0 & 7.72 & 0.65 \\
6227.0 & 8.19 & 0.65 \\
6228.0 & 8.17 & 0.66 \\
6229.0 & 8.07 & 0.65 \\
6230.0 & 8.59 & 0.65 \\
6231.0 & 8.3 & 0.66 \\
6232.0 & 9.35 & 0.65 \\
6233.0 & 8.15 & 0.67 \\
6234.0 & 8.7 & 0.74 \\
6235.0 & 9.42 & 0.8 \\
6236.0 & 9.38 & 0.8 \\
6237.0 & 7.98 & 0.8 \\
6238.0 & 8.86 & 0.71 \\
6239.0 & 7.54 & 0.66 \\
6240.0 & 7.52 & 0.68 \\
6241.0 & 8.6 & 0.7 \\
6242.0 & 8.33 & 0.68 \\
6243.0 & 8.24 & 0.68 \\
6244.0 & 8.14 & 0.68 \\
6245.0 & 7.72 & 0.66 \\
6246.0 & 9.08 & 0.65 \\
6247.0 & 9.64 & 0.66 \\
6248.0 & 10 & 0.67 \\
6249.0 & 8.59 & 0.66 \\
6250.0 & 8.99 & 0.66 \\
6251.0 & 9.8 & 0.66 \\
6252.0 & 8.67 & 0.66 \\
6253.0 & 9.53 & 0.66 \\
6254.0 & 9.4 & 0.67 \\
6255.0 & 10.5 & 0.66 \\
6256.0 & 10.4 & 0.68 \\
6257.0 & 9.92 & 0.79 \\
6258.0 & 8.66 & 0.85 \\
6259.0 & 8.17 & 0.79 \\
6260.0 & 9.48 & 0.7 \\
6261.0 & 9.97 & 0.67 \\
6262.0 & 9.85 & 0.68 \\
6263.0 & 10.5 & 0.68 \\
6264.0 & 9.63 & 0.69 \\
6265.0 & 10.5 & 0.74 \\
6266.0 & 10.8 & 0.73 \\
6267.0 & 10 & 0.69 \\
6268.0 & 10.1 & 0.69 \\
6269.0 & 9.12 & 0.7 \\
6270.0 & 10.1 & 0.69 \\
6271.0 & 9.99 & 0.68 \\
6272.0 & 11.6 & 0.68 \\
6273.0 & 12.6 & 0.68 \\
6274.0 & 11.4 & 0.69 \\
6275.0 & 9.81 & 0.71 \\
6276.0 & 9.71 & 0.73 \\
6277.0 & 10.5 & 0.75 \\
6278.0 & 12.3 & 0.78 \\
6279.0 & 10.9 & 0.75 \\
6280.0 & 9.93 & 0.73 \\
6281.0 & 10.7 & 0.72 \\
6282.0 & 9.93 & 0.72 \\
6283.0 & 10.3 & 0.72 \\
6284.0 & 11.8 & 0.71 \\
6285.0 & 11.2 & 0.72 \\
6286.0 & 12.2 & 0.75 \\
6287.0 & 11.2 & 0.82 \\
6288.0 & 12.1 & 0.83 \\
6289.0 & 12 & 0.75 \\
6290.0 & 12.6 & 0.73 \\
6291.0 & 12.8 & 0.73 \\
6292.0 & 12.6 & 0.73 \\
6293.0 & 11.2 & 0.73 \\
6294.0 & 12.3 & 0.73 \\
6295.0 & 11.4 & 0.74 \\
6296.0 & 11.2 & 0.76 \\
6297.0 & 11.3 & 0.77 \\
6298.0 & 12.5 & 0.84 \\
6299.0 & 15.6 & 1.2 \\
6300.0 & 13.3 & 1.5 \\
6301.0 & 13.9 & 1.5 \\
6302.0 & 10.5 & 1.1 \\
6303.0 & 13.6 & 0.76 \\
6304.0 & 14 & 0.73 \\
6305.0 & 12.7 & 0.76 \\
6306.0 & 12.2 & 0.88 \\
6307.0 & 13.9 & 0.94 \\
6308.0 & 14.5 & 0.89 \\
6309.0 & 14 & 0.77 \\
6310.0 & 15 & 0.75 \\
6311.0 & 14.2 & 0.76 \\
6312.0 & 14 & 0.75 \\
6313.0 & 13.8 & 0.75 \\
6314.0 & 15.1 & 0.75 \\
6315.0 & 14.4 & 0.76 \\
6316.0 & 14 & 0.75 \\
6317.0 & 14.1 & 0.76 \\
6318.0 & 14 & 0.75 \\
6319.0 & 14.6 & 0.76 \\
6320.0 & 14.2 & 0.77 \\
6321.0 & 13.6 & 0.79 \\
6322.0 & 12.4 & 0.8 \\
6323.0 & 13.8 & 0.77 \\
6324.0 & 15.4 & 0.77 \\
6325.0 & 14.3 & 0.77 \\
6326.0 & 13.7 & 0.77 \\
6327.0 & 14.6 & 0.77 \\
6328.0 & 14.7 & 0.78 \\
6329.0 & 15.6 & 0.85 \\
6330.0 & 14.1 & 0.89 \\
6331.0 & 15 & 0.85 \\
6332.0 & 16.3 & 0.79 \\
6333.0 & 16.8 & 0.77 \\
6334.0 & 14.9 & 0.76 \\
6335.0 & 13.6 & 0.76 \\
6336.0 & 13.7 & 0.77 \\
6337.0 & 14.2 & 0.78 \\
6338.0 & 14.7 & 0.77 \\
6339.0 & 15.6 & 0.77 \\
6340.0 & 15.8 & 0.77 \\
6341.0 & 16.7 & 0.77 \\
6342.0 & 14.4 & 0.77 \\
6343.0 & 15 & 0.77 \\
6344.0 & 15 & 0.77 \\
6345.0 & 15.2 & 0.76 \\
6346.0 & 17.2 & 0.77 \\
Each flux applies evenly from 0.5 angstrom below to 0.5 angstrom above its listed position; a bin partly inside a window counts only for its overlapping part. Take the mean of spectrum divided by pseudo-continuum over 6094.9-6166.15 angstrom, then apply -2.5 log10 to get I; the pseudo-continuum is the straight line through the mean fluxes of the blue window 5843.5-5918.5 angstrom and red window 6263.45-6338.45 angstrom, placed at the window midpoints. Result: -0.230 mag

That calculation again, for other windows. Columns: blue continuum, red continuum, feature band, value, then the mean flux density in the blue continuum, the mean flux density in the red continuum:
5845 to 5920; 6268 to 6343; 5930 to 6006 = -0.148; 8.78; 13.1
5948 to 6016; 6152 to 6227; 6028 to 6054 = -0.249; 11.3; 9.54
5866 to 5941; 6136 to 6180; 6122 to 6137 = -0.207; 8.49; 12.1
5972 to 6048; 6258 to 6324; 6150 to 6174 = 0.145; 12.4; 12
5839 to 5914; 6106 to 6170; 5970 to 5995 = -0.066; 9.02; 13.4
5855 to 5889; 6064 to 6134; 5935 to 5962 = 0.057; 9.43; 14.3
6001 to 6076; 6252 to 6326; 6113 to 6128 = -0.066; 13.3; 11.9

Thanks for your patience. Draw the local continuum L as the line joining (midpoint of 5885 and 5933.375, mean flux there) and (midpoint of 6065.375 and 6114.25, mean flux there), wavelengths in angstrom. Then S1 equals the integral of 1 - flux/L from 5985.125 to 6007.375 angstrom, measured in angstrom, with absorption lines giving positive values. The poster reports -2.2 angstrom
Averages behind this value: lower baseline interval 7.73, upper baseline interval 14.5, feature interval 12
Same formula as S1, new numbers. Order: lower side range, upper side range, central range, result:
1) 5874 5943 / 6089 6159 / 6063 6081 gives -1.56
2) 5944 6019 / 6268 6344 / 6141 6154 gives -2.82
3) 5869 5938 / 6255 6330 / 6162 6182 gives 2.32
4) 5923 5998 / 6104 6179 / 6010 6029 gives -1.76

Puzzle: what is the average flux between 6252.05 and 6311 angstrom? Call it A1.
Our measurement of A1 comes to 11.3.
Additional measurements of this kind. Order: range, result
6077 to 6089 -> 14.1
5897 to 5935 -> 8.94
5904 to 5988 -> 10.3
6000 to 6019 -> 12.2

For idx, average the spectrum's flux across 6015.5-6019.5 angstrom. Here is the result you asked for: 12.5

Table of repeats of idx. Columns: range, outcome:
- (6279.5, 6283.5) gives 10.2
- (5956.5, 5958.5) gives 9.53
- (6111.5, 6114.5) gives 15.4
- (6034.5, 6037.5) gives 13.1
